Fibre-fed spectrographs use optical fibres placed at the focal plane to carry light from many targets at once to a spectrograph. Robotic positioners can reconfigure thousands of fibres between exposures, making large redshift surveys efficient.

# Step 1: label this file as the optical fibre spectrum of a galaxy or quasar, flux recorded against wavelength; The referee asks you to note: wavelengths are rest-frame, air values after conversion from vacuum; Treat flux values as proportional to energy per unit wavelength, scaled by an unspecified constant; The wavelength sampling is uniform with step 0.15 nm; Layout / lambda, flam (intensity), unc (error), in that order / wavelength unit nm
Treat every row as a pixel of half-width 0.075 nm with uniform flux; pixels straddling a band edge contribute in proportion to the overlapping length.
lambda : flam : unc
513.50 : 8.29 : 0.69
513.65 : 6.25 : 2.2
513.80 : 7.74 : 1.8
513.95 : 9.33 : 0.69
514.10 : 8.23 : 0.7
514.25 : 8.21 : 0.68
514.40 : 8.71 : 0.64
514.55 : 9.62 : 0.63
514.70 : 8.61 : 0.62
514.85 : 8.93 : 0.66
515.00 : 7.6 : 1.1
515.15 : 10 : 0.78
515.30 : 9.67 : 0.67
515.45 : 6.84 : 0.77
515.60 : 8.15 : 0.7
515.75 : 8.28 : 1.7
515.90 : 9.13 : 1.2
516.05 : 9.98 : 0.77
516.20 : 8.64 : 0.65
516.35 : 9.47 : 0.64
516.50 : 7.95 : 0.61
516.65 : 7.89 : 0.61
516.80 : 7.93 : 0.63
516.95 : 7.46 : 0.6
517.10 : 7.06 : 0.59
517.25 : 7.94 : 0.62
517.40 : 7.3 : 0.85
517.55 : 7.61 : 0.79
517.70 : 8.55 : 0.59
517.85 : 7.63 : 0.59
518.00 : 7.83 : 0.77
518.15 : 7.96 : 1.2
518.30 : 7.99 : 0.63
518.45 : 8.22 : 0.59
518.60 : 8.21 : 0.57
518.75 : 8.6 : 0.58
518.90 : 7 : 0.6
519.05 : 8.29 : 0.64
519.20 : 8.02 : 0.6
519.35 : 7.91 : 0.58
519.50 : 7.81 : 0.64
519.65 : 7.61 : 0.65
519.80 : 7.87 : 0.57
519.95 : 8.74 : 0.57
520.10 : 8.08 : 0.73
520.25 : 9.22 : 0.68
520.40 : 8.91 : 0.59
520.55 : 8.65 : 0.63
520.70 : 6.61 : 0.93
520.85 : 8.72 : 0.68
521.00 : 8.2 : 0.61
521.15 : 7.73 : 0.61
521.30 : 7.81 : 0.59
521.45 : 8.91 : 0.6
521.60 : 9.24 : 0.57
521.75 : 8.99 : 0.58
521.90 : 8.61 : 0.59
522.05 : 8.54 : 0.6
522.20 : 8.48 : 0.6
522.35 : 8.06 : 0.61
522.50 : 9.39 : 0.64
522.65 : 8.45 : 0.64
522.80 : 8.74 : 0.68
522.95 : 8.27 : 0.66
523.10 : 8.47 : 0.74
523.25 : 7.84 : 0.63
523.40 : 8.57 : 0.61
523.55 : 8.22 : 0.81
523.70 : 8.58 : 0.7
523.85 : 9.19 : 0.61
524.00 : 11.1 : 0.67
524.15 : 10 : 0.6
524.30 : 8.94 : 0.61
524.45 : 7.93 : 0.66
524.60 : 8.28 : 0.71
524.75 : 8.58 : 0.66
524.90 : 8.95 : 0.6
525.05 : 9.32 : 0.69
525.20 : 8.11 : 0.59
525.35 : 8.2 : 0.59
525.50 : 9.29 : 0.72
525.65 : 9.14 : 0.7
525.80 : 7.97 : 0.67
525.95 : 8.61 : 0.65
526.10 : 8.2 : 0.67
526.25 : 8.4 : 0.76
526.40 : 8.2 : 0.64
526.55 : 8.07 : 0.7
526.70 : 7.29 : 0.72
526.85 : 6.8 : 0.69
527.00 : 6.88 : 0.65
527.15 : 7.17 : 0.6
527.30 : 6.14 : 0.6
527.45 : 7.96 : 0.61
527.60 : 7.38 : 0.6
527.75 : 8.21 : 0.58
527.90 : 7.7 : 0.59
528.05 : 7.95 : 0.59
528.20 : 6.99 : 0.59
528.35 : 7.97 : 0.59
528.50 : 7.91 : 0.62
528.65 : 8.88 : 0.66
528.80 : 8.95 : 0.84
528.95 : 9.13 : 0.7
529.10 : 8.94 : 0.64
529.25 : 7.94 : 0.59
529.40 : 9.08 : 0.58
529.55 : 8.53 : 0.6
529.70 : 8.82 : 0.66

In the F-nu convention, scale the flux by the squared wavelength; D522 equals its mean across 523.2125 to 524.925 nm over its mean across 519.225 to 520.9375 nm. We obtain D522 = 1.1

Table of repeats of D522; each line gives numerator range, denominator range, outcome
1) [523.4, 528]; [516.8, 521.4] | 1.06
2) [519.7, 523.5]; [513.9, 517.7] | 1.03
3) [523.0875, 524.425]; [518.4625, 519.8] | 1.15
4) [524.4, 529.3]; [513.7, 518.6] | 1.02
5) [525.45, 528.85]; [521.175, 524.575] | 0.92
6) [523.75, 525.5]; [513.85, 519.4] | 1.12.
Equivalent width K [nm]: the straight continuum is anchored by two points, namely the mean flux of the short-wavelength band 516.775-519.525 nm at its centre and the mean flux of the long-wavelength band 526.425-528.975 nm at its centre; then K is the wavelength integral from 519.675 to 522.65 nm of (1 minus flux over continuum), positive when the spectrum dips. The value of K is -0.24 nm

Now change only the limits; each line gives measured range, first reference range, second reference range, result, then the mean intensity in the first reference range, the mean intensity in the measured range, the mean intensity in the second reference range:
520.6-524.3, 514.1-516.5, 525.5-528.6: -0.21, 8.75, 8.62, 7.79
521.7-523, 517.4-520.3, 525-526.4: -0.05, 8.03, 8.61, 8.55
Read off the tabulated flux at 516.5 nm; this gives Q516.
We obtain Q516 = 7.95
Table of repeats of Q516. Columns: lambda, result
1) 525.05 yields 9.32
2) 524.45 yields 7.93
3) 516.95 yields 7.46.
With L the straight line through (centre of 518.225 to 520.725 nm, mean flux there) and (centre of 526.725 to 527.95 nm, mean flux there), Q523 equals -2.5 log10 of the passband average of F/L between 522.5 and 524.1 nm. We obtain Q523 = -0.14 mag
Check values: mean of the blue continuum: 8.13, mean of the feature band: 8.79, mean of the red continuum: 7.27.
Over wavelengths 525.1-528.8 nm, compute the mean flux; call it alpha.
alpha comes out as 7.92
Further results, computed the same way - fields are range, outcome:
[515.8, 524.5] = 8.36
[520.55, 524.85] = 8.59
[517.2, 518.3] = 7.84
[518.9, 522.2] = 8.28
